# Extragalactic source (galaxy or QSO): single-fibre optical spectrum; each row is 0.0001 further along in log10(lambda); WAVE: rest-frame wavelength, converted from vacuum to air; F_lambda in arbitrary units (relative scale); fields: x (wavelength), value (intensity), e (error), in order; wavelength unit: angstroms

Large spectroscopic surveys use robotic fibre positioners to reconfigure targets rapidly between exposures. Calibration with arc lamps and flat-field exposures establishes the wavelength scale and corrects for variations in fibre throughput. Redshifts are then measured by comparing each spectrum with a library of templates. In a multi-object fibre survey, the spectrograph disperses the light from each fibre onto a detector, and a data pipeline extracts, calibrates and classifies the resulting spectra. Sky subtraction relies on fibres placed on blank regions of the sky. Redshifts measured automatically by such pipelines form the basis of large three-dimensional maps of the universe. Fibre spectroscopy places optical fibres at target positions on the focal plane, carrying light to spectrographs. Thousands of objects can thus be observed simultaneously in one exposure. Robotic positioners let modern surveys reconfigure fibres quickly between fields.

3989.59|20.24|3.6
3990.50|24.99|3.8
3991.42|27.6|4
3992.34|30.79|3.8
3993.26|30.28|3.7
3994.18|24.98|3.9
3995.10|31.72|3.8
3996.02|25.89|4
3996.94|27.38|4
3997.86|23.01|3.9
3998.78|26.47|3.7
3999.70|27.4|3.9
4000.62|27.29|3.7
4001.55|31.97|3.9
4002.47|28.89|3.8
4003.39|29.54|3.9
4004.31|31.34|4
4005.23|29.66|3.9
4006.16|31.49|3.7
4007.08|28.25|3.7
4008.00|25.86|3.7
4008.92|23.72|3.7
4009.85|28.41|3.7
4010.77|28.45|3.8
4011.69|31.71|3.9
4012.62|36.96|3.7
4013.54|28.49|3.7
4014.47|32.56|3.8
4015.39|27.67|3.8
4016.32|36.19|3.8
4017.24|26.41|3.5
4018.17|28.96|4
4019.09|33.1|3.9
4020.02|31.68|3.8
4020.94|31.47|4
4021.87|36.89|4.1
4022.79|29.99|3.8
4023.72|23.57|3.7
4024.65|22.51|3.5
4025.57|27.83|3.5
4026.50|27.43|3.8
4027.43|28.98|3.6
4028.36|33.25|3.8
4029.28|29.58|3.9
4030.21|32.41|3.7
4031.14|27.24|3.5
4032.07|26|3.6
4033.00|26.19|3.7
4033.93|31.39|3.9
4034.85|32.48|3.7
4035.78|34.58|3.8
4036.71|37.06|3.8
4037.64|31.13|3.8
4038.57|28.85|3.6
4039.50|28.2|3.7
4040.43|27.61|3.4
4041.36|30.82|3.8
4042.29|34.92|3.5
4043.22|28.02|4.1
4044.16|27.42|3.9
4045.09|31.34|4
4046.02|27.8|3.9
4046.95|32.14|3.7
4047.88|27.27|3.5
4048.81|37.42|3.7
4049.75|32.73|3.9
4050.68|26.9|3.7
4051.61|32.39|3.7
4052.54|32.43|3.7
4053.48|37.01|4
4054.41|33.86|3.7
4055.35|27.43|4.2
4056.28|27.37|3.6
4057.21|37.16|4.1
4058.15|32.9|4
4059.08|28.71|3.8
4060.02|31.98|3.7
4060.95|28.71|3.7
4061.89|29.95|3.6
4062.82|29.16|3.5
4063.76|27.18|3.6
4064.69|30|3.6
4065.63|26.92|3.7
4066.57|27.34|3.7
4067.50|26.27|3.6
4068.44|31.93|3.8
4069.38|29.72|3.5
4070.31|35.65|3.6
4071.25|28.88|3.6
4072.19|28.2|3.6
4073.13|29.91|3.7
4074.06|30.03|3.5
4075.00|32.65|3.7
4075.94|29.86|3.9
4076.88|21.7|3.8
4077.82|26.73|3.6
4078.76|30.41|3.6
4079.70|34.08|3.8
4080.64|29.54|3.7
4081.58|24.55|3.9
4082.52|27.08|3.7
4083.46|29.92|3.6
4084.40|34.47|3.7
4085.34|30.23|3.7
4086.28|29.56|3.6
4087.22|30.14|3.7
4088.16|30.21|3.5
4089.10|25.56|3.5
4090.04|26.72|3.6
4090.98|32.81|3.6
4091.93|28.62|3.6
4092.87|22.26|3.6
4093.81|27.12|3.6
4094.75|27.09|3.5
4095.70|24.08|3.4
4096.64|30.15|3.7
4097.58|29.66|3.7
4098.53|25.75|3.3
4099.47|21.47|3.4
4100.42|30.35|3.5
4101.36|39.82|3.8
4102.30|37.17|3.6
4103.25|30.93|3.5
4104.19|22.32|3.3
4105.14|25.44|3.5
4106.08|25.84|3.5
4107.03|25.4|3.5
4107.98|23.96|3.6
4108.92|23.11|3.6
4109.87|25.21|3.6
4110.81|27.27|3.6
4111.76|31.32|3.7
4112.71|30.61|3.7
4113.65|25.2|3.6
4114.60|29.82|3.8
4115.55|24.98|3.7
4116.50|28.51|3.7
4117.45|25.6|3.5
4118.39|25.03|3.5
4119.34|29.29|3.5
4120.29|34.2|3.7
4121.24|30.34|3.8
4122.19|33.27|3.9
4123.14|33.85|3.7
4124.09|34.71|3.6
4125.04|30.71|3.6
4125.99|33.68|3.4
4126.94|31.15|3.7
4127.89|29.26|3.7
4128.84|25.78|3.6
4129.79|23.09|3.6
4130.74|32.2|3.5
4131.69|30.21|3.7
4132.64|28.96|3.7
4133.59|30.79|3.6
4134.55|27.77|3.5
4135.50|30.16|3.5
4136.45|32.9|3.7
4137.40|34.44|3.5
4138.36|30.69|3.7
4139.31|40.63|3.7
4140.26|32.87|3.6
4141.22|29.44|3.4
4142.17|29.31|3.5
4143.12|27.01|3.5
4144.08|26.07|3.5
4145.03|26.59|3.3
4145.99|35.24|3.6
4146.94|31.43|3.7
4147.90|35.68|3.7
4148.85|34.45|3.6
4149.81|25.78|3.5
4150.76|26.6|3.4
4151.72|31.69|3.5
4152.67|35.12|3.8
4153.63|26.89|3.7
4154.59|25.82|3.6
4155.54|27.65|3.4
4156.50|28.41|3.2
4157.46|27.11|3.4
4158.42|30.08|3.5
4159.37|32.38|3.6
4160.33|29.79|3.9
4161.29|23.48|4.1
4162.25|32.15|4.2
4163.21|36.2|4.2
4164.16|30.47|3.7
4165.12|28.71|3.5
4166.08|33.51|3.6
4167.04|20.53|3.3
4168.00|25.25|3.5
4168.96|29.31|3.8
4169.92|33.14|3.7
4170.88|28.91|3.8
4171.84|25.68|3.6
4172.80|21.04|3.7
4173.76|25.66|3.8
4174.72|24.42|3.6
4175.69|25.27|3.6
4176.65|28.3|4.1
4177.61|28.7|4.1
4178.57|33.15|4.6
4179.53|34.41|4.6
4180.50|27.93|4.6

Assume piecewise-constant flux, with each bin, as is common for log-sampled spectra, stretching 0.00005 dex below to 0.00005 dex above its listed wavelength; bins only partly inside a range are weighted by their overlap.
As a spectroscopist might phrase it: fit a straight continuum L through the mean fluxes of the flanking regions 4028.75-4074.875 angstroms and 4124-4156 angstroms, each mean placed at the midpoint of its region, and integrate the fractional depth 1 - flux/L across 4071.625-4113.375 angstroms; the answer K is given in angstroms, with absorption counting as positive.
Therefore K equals 2.8 angstroms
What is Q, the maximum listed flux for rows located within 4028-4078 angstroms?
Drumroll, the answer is 37.42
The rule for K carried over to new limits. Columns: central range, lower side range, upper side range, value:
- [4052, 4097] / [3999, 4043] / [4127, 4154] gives 1.0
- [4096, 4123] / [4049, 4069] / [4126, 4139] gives 1.7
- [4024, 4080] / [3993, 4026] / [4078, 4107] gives -2.3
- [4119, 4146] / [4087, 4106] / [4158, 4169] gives -1.8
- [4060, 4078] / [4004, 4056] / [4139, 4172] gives 0.6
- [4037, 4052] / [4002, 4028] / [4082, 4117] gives -0.7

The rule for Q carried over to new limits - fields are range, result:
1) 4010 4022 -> 36.96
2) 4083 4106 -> 39.82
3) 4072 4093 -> 34.47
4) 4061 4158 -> 40.63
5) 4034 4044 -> 37.06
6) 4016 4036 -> 36.89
